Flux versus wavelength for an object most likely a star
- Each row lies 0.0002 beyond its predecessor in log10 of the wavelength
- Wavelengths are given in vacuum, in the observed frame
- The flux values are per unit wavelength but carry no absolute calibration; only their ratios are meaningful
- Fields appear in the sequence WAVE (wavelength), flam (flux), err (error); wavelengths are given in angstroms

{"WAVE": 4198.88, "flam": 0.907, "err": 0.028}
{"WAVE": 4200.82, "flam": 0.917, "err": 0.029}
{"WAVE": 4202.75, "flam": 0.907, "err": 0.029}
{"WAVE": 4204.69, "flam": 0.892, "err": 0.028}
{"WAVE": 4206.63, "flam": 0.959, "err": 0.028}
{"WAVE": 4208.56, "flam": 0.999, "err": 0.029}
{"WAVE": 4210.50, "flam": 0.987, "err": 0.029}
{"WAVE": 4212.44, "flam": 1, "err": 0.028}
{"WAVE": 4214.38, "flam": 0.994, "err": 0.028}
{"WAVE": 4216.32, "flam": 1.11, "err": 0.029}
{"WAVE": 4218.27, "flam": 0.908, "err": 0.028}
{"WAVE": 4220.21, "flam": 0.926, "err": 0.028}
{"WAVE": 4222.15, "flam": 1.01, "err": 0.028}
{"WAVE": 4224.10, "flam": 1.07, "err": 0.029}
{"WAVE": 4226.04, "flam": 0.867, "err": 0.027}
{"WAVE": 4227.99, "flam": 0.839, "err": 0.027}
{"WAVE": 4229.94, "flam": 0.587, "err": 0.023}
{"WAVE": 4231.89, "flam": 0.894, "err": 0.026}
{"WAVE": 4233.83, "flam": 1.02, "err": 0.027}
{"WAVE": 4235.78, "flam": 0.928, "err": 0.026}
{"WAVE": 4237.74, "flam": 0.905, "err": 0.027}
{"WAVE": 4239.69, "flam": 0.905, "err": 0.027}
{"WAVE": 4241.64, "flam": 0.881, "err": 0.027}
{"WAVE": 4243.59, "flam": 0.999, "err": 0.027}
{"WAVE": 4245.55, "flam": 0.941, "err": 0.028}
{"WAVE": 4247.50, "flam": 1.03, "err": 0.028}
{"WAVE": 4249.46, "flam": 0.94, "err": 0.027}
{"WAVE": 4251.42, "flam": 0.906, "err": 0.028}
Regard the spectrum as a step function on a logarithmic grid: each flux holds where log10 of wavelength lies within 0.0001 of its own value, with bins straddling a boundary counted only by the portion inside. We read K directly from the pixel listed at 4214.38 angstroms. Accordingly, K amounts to 0.994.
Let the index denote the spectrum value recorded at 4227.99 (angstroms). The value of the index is 0.839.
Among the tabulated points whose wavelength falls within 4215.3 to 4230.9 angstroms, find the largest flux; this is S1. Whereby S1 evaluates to 1.11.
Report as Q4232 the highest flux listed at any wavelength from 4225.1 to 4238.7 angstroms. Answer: 1.02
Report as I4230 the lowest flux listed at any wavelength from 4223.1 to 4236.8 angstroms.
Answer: 0.587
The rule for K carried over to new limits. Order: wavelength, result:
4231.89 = 0.894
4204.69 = 0.892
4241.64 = 0.881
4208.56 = 0.999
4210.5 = 0.987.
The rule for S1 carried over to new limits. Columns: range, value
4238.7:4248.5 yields 1.03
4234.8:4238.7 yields 0.928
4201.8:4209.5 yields 0.999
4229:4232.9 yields 0.894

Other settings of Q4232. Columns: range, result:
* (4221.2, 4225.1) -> 1.07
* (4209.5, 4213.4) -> 1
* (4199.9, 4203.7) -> 0.917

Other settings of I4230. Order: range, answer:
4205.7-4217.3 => 0.959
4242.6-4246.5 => 0.941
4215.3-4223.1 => 0.908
